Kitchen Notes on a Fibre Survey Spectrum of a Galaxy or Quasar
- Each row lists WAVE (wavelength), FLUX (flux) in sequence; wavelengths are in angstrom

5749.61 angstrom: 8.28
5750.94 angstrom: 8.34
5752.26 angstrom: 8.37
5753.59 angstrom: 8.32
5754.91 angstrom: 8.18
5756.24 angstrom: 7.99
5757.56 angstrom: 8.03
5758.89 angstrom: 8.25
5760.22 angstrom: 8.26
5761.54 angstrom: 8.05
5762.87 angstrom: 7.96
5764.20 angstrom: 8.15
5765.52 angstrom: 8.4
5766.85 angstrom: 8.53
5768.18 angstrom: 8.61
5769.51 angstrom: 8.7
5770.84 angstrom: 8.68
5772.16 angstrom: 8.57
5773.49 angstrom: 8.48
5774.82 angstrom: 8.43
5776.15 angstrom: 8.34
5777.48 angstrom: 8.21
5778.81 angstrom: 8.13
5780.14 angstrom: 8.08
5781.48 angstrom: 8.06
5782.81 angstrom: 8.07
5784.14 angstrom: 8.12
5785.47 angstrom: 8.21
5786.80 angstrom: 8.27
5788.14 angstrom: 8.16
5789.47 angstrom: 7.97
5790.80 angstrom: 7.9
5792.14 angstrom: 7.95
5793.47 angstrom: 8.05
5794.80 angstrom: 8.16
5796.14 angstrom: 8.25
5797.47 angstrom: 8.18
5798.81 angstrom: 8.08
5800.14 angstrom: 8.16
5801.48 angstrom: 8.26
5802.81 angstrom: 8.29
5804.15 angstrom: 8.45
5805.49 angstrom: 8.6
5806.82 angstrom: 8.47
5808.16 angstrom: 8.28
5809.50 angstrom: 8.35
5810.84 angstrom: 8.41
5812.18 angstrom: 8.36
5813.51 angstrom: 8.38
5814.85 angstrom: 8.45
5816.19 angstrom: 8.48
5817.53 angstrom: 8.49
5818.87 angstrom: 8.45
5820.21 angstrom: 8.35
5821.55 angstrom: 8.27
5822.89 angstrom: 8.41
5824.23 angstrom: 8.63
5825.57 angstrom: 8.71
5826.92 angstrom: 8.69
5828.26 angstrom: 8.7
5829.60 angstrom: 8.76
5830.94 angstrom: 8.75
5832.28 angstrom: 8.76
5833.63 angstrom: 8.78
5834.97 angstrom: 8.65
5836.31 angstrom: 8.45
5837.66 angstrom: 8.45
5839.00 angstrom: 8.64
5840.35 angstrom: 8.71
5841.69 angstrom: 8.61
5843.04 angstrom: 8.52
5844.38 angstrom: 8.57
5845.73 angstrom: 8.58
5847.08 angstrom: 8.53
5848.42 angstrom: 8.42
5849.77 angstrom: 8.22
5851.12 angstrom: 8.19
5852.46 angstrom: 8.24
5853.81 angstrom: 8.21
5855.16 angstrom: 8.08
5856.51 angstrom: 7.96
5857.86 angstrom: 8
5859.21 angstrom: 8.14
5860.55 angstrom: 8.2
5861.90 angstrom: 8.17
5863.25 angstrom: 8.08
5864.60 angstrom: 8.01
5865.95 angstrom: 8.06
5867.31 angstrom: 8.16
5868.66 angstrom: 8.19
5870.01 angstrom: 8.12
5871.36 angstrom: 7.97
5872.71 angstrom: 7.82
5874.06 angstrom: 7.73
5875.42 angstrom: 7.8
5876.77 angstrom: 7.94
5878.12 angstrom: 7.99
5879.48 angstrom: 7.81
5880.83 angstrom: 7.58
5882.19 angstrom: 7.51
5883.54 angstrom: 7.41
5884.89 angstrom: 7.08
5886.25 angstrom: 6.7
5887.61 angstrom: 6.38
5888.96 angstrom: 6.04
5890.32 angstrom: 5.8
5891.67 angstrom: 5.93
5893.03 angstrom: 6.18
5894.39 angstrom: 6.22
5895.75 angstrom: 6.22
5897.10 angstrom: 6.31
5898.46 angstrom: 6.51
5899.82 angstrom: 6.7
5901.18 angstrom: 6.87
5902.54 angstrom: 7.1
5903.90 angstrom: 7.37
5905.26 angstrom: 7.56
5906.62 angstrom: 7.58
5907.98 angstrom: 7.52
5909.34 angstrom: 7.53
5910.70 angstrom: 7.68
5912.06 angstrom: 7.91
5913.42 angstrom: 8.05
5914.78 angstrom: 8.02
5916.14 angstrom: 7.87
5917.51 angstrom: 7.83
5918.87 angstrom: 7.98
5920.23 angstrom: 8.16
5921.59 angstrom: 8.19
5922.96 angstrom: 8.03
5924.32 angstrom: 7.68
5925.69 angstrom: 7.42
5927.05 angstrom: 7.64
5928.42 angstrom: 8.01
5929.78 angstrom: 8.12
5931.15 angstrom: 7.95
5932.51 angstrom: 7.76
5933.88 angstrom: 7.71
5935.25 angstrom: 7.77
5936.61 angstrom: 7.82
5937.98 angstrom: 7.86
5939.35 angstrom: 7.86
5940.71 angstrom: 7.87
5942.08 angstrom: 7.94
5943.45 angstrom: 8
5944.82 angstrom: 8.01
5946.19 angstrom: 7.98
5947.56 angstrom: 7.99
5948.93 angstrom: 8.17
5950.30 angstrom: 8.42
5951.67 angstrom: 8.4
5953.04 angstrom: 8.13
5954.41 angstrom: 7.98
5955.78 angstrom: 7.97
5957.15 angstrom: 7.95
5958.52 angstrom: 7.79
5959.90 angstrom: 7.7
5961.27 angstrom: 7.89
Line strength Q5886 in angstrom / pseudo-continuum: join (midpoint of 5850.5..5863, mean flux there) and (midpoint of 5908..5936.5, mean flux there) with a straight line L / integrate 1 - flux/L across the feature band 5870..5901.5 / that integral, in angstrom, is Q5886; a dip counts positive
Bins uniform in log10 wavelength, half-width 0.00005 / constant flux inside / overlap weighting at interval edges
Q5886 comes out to 3.98 angstrom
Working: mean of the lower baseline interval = 8.14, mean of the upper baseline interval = 7.86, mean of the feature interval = 7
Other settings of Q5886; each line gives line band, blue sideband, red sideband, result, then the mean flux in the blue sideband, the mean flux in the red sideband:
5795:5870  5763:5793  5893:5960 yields -3.08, 8.27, 7.68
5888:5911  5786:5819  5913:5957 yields 3.68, 8.27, 7.96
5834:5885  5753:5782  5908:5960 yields -0.33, 8.29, 7.92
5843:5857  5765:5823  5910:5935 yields -0.33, 8.31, 7.89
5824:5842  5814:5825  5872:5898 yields -1.17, 8.44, 6.97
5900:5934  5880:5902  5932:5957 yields -2.14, 6.6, 7.98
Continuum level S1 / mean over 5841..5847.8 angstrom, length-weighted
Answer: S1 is 8.57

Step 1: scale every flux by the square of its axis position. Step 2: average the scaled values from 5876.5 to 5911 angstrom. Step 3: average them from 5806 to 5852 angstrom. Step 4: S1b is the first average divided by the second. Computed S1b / 0.84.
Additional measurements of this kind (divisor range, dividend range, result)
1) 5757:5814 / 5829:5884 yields 1.02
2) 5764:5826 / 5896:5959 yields 0.98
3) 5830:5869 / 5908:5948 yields 0.97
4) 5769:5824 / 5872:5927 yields 0.91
